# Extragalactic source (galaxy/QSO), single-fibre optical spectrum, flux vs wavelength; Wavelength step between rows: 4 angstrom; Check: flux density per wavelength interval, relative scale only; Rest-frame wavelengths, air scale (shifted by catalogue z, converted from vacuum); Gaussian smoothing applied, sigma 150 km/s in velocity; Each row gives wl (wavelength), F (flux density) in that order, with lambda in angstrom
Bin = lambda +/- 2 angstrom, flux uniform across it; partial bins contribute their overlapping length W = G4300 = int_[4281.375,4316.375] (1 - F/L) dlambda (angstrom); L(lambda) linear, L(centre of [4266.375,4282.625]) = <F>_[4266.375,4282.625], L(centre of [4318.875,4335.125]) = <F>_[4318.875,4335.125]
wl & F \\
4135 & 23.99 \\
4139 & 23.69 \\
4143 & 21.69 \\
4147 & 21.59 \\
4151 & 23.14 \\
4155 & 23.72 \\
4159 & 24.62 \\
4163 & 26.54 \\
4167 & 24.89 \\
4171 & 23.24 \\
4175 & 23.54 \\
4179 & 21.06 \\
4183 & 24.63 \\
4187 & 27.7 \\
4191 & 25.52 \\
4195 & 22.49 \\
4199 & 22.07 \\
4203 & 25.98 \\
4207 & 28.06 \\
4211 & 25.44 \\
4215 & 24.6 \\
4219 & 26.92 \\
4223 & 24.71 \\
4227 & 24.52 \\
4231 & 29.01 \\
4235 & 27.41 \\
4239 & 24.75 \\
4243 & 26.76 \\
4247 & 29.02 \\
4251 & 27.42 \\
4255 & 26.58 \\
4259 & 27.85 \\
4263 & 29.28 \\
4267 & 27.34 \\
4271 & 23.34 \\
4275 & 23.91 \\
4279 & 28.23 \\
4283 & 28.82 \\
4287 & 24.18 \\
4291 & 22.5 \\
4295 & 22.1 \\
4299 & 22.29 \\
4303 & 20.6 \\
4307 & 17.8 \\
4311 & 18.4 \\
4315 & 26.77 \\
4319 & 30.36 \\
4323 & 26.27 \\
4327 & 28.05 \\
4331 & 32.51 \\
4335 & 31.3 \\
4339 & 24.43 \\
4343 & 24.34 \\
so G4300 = 6.4 angstrom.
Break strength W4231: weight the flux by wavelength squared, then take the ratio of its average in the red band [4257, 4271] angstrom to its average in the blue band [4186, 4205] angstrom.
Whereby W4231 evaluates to 1.15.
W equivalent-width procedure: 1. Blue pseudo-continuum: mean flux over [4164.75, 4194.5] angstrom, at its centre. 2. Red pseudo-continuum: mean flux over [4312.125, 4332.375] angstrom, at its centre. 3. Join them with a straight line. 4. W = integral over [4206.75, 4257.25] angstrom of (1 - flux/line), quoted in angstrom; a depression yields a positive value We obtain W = -1.5 angstrom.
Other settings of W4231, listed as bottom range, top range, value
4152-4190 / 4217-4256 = 1.13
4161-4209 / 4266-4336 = 1.08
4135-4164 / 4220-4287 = 1.20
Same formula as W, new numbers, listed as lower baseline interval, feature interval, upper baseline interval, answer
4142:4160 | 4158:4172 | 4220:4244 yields -0.9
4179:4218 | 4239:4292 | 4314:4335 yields 1.2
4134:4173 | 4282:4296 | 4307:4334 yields 0.9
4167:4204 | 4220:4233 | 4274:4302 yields -1.0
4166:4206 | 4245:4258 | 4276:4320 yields -2.1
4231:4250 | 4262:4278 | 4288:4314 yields -1.1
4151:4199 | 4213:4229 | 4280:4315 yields -1.1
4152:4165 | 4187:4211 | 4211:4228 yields 0.0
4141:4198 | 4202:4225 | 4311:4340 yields -0.9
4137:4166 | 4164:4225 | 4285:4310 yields -4.7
